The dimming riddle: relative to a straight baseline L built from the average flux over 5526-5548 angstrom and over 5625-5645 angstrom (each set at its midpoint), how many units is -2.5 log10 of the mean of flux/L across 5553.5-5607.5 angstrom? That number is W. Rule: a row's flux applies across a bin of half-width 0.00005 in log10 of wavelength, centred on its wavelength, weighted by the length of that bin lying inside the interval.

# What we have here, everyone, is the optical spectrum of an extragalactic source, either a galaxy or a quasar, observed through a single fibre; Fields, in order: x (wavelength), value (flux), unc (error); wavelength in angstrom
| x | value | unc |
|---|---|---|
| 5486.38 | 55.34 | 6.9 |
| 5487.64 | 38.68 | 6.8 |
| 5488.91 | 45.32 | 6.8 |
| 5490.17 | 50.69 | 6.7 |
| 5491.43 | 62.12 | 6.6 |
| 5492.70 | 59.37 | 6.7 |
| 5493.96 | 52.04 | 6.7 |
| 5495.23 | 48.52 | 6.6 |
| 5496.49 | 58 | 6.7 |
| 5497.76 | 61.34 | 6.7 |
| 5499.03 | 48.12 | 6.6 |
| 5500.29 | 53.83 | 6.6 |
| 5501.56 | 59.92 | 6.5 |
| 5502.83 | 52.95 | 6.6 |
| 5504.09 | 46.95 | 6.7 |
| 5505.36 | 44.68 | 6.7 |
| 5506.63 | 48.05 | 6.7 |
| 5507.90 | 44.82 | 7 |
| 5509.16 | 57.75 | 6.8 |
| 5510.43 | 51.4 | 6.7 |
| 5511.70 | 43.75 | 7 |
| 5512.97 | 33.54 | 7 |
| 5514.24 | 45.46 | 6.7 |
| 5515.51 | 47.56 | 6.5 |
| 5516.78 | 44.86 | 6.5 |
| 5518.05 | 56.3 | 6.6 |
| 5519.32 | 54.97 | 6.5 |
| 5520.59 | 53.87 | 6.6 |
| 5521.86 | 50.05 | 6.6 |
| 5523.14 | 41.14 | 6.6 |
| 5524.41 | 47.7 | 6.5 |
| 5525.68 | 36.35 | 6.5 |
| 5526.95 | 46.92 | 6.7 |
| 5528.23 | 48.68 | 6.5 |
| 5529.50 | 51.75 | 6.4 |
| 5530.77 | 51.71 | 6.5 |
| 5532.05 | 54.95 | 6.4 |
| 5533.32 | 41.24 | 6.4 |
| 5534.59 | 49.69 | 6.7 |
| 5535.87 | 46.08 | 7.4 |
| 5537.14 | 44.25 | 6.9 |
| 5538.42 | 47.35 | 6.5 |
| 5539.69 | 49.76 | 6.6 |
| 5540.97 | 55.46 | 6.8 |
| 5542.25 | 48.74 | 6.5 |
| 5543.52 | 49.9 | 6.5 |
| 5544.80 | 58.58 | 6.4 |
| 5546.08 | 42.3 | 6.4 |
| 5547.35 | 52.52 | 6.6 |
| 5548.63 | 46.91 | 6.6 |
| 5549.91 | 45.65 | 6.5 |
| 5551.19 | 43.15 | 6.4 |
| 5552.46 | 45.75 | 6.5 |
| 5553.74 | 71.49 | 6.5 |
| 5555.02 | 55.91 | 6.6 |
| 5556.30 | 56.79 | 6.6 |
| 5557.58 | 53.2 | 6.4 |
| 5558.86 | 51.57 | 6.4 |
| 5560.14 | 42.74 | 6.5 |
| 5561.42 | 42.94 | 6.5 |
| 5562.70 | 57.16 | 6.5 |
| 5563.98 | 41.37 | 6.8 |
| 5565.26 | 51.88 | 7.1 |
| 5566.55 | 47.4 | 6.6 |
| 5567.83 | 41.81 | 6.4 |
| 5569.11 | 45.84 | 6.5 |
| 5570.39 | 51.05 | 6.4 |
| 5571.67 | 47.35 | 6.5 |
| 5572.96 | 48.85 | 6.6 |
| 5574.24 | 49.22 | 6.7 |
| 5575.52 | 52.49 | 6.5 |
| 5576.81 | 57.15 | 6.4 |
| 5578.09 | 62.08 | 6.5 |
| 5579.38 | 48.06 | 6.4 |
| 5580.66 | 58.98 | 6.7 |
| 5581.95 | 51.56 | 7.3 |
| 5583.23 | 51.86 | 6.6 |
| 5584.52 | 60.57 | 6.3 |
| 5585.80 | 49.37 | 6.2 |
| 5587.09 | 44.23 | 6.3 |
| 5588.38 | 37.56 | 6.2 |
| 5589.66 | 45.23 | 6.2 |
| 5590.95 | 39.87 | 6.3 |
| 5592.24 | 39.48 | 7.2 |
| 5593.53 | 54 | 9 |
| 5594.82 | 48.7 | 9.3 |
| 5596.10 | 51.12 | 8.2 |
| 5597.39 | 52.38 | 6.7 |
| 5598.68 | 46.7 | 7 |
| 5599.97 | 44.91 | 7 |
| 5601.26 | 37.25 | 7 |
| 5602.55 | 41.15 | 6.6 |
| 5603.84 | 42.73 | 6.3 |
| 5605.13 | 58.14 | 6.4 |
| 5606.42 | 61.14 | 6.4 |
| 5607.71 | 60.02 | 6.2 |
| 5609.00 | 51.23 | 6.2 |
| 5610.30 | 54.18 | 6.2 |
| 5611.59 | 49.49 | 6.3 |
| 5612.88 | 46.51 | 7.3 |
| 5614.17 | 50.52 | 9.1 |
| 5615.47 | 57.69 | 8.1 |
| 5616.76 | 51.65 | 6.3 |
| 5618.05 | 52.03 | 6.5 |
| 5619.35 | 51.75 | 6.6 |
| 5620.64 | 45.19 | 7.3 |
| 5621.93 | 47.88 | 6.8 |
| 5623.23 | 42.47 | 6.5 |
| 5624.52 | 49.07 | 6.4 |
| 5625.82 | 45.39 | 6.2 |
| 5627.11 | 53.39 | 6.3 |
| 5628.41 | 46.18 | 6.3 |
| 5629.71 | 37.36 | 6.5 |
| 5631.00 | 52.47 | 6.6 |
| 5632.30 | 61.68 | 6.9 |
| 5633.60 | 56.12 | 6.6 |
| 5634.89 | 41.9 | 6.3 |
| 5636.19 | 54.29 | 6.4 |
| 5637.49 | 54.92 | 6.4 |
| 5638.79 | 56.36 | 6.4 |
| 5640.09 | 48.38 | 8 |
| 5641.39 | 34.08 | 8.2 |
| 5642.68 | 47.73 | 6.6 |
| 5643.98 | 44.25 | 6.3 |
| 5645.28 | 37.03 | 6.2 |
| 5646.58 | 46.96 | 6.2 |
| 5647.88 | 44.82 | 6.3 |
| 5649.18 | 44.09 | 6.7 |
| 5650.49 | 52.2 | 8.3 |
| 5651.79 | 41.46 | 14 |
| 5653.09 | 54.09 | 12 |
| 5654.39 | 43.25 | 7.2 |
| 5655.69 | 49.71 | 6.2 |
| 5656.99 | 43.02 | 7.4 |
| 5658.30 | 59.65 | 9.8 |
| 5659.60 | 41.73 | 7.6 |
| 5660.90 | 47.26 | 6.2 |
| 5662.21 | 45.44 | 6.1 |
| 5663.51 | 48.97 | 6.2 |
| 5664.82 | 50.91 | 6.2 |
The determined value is -0.02 mag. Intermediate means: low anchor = 49.2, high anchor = 48.7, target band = 49.8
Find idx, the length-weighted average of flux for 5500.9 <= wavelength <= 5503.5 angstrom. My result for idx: 56.3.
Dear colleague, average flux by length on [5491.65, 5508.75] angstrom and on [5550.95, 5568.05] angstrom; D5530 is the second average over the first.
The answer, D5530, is 1.0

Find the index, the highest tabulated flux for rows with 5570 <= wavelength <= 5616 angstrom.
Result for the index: 62.08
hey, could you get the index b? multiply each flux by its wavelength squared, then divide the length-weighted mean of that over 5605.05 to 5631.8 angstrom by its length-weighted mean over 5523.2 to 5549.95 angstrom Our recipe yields 1.1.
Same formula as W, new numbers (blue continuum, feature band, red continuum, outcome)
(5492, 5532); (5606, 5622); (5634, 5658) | -0.10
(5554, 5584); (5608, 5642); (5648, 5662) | -0.02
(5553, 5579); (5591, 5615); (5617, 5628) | 0.00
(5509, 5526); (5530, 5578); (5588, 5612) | -0.05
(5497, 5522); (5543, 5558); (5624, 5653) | -0.05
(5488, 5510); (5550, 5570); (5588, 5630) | 0.01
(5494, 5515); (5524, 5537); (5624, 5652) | 0.05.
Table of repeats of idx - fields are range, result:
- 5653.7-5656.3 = 46.6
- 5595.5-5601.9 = 46.4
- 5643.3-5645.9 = 40.7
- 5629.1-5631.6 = 45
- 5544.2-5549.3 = 50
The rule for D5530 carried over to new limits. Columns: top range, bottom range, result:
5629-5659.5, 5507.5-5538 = 1.00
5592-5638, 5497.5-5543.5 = 1.02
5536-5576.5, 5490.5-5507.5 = 0.93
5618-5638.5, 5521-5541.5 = 1.04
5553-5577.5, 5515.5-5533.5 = 1.04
